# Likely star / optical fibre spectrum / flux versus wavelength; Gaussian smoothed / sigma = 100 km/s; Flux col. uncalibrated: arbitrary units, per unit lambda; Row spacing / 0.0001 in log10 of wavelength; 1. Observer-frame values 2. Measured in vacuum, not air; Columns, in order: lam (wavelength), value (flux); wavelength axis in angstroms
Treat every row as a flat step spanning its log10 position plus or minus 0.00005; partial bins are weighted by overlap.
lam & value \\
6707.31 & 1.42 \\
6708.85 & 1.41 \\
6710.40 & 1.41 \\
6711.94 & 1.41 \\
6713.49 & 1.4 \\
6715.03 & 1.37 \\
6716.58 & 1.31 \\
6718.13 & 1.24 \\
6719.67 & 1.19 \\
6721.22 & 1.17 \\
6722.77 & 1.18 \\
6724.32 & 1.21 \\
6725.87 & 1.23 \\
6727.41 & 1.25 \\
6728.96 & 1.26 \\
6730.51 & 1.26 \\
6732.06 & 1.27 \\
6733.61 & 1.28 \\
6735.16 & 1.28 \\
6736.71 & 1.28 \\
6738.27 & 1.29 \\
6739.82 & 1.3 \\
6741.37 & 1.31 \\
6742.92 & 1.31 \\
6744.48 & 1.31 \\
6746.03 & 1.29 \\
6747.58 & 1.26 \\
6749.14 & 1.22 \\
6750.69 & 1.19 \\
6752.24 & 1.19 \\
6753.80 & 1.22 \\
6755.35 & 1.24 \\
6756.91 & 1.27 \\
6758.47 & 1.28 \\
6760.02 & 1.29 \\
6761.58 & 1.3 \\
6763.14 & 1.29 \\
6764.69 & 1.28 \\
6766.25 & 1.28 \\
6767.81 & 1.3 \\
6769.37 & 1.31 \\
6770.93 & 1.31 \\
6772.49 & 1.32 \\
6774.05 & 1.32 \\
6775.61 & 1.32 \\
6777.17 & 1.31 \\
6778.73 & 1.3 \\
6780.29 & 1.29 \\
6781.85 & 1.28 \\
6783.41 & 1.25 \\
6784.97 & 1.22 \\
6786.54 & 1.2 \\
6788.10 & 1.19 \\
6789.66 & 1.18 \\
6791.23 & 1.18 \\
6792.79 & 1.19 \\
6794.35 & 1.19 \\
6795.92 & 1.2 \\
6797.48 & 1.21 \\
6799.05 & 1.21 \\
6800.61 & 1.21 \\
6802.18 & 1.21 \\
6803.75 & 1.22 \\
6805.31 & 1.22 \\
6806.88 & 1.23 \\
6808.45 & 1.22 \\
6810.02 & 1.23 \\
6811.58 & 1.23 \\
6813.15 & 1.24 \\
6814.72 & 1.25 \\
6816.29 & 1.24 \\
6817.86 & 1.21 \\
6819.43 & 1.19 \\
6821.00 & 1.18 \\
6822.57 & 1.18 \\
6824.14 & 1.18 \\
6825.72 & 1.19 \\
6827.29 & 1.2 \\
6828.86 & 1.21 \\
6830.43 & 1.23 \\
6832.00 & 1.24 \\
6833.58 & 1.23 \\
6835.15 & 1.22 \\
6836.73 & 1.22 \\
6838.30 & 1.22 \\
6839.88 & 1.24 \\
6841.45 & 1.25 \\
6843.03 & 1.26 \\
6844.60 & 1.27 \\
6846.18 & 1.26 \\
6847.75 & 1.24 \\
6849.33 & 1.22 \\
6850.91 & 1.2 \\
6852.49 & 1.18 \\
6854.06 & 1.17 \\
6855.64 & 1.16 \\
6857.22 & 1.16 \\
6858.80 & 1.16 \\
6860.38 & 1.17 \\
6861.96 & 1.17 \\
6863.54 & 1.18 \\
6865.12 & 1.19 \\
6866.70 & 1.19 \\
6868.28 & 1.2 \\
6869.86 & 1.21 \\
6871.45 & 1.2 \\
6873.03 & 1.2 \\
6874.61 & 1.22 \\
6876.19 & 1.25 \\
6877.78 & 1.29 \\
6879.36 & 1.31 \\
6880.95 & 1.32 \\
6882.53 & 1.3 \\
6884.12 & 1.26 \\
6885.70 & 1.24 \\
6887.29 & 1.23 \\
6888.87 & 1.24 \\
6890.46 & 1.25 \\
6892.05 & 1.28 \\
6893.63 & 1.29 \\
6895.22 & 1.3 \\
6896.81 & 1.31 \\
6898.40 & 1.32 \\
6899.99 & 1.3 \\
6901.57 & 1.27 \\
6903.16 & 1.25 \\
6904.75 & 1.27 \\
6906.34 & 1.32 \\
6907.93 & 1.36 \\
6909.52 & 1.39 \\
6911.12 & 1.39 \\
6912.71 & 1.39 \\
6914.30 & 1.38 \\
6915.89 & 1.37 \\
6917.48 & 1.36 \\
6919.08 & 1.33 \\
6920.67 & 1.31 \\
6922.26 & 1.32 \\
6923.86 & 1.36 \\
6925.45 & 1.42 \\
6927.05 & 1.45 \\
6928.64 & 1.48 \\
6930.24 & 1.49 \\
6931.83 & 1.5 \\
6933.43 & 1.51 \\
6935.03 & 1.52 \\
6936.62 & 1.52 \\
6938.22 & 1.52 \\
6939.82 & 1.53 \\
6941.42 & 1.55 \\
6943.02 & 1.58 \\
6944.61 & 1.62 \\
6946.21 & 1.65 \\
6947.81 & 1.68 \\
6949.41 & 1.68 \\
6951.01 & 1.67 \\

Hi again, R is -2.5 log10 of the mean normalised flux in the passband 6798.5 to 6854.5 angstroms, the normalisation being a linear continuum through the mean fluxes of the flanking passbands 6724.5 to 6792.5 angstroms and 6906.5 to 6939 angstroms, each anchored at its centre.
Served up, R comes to 0.09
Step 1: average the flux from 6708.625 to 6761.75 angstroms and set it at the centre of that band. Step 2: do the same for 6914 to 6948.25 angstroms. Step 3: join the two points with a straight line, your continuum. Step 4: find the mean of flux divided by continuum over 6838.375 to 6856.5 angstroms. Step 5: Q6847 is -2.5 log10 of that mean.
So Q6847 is 0.14 mag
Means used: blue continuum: 1.27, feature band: 1.22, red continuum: 1.47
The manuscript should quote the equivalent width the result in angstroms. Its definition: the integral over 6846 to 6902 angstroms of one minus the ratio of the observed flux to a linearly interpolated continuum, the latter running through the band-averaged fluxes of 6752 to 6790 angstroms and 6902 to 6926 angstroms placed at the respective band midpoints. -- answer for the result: 3.86 angstroms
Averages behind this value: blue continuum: 1.27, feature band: 1.23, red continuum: 1.35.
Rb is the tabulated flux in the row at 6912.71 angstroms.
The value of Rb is 1.39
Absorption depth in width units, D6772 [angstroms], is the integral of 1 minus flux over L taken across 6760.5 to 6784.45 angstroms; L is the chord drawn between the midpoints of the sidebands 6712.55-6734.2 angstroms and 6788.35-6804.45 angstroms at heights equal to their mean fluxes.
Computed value -1.5 angstroms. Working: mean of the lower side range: 1.26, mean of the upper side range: 1.2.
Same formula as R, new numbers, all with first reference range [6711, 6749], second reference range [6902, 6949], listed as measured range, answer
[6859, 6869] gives 0.18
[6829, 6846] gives 0.11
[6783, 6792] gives 0.11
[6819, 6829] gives 0.14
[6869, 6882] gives 0.12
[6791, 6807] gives 0.11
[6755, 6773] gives 0.01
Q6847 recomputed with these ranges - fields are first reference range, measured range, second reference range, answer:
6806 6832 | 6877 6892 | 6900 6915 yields 0.03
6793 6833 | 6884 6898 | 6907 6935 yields 0.07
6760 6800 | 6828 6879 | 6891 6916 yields 0.07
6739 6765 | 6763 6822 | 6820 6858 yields 0.00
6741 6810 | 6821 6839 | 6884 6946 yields 0.08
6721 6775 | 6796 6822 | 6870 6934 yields 0.06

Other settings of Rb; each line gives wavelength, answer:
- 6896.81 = 1.31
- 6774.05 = 1.32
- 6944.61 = 1.62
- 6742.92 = 1.31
